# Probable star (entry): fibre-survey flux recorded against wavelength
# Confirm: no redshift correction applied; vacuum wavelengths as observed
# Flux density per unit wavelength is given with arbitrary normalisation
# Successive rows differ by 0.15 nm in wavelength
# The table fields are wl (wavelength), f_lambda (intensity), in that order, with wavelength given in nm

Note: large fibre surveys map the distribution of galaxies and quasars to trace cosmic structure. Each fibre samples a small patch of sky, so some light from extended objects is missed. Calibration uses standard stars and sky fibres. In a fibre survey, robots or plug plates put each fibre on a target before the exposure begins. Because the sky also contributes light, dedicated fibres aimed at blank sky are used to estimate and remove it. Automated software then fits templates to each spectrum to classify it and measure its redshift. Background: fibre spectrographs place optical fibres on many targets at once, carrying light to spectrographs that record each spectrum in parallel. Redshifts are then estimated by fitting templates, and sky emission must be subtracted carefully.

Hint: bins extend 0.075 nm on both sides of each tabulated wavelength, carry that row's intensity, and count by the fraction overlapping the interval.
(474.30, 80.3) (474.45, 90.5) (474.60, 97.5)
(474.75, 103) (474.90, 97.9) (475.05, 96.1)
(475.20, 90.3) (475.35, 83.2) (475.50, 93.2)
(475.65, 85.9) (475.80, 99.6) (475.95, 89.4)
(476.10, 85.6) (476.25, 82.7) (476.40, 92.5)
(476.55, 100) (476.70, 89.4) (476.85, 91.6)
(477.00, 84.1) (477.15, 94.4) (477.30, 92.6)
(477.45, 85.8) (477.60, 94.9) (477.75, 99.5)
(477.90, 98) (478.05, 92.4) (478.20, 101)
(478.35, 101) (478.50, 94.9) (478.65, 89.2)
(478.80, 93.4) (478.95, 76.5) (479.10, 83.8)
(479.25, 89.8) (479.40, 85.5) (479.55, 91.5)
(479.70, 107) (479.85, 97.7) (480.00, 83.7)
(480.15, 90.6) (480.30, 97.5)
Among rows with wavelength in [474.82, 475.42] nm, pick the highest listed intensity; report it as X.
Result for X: 97.9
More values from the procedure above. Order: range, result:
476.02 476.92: 100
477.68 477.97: 99.5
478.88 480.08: 107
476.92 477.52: 94.4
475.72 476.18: 99.6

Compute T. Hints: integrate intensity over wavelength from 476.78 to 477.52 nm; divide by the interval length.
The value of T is 89.7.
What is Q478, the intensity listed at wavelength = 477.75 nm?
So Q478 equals 99.5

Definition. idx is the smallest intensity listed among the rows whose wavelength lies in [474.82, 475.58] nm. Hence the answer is 83.2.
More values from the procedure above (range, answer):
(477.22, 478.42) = 85.8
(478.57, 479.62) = 76.5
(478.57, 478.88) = 89.2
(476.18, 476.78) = 82.7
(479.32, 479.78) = 85.5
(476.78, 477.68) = 84.1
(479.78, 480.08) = 83.7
